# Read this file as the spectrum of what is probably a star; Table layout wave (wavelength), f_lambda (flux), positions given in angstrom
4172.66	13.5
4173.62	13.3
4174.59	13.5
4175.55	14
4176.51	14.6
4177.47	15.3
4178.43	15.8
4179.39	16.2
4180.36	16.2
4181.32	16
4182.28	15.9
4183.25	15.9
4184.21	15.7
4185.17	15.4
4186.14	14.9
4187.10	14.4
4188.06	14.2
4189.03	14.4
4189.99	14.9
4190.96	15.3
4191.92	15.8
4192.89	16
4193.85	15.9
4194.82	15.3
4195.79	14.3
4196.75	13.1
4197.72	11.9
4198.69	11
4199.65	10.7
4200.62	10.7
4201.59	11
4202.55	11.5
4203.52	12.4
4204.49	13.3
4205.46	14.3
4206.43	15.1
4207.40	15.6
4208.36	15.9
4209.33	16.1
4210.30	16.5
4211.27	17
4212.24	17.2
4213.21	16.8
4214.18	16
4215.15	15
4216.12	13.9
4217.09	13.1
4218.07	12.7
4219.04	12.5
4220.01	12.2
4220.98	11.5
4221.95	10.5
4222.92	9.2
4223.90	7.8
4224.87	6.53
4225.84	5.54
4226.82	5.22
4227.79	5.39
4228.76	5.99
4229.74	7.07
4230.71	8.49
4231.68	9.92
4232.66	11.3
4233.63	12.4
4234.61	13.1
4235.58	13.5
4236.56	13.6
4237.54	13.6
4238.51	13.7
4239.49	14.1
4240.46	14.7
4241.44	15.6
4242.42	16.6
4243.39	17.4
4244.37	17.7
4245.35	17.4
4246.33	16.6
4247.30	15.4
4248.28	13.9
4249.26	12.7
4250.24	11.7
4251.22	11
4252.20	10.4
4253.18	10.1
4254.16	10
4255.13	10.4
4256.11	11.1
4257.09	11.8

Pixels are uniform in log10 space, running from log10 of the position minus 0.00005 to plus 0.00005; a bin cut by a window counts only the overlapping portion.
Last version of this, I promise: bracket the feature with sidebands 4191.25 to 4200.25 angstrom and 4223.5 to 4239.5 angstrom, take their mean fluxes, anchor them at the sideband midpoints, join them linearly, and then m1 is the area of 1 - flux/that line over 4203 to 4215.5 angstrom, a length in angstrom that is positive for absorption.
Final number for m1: -3.3 angstrom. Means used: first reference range 13.8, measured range 15.5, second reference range 9.73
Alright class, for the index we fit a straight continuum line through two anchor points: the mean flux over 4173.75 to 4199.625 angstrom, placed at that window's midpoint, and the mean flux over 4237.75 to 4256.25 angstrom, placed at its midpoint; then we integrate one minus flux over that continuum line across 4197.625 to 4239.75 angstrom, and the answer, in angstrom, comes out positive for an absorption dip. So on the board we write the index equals 6.5 angstrom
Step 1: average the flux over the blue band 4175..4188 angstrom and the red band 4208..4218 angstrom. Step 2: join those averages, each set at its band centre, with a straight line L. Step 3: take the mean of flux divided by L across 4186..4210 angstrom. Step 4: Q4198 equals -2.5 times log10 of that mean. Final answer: 0.12 mag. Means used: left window 15.4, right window 15.6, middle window 13.9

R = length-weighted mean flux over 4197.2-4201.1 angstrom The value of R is 11.1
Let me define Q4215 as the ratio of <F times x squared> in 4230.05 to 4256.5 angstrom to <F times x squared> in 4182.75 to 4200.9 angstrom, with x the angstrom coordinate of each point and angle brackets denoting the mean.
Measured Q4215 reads 0.95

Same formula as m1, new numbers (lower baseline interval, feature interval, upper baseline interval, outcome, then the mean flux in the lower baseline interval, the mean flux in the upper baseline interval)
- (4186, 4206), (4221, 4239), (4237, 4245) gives 6.4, 13.6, 15.4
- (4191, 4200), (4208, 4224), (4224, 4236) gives -4.4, 13.9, 8.66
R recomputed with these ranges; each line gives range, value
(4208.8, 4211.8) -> 16.5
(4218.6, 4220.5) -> 12.4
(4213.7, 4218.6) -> 14.1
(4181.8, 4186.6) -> 15.5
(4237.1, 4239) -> 13.7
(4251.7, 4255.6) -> 10.2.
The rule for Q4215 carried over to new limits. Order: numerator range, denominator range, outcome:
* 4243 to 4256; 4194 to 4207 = 1.07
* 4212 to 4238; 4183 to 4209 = 0.80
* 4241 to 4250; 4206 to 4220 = 1.06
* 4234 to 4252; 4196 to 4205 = 1.25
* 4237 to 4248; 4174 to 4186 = 1.05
